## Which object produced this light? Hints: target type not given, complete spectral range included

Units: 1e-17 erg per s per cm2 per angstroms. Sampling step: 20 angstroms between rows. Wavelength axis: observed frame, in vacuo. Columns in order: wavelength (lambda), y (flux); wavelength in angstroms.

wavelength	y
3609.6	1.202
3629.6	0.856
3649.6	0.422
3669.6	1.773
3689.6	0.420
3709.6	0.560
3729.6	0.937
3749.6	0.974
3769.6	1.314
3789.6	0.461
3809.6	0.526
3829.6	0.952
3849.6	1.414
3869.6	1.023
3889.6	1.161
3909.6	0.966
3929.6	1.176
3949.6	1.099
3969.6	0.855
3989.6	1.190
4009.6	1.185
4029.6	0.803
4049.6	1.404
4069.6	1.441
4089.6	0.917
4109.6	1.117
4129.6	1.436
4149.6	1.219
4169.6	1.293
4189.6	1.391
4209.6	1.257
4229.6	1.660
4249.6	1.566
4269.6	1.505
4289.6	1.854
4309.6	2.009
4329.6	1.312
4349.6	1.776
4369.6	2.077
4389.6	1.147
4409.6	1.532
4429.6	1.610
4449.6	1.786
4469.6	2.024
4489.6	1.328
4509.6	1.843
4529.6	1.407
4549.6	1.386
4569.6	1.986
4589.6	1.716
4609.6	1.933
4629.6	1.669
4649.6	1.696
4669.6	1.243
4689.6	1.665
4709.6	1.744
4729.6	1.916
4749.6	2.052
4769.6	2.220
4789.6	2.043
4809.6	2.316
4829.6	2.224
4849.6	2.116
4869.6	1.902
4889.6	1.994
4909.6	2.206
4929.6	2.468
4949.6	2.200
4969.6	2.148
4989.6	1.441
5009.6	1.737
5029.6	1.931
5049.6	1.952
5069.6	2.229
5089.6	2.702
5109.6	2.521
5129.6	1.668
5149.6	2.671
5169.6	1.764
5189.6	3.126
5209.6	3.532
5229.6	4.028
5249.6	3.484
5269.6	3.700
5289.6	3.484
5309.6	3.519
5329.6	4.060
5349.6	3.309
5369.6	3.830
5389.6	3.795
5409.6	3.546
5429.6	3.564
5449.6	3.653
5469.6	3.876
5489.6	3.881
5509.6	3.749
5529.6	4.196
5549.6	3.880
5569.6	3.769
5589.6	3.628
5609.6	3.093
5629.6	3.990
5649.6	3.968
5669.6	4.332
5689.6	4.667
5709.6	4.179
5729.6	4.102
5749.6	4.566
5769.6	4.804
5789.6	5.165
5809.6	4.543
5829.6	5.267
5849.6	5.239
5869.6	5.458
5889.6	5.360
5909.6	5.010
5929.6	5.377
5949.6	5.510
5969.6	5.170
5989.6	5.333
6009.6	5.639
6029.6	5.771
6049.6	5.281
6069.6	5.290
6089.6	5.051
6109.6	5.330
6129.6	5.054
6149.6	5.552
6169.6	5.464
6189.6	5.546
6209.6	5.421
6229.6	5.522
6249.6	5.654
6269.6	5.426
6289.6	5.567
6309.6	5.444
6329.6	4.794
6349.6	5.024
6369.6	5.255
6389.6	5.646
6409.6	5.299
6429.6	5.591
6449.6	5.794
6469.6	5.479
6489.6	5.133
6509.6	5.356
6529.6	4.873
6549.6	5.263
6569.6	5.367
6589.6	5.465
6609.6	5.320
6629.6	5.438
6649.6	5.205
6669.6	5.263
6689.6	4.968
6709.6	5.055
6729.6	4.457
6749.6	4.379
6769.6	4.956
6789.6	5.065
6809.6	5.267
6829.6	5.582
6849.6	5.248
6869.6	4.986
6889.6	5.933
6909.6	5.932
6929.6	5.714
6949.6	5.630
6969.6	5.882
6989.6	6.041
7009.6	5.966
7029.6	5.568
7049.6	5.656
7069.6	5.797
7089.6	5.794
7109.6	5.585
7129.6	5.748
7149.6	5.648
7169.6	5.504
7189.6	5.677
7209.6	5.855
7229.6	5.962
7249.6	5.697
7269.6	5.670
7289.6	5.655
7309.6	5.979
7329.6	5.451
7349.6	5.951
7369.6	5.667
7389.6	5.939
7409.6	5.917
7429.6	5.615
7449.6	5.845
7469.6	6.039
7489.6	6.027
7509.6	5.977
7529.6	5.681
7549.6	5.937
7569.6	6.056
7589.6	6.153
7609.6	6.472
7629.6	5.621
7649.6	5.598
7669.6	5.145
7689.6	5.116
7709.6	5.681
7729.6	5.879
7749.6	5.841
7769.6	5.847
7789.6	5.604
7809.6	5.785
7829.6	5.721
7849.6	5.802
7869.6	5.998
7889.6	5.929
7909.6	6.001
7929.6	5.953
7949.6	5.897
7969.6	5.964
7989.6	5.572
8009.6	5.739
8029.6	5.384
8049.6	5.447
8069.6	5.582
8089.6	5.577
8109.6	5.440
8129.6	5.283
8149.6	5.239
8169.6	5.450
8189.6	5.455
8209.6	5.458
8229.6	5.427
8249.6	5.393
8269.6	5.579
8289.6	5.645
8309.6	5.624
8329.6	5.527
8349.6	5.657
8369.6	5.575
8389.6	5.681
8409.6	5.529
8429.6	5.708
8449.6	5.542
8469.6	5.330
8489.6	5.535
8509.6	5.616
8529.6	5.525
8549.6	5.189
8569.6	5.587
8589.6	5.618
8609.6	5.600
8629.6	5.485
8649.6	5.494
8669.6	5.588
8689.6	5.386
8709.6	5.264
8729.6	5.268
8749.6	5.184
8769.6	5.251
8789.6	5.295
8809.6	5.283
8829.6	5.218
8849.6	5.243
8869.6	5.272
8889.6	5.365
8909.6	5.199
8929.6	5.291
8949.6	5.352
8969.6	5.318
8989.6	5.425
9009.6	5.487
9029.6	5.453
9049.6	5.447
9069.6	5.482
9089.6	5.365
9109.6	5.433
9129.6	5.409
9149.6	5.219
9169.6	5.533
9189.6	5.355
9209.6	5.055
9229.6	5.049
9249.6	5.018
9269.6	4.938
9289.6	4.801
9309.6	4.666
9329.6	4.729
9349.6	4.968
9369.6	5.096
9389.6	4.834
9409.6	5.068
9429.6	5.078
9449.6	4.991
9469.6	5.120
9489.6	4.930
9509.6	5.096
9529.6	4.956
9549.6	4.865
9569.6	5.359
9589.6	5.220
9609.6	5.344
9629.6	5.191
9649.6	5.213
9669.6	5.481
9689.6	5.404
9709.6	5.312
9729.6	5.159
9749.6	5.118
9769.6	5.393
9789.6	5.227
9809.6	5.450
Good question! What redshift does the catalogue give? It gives 0.303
